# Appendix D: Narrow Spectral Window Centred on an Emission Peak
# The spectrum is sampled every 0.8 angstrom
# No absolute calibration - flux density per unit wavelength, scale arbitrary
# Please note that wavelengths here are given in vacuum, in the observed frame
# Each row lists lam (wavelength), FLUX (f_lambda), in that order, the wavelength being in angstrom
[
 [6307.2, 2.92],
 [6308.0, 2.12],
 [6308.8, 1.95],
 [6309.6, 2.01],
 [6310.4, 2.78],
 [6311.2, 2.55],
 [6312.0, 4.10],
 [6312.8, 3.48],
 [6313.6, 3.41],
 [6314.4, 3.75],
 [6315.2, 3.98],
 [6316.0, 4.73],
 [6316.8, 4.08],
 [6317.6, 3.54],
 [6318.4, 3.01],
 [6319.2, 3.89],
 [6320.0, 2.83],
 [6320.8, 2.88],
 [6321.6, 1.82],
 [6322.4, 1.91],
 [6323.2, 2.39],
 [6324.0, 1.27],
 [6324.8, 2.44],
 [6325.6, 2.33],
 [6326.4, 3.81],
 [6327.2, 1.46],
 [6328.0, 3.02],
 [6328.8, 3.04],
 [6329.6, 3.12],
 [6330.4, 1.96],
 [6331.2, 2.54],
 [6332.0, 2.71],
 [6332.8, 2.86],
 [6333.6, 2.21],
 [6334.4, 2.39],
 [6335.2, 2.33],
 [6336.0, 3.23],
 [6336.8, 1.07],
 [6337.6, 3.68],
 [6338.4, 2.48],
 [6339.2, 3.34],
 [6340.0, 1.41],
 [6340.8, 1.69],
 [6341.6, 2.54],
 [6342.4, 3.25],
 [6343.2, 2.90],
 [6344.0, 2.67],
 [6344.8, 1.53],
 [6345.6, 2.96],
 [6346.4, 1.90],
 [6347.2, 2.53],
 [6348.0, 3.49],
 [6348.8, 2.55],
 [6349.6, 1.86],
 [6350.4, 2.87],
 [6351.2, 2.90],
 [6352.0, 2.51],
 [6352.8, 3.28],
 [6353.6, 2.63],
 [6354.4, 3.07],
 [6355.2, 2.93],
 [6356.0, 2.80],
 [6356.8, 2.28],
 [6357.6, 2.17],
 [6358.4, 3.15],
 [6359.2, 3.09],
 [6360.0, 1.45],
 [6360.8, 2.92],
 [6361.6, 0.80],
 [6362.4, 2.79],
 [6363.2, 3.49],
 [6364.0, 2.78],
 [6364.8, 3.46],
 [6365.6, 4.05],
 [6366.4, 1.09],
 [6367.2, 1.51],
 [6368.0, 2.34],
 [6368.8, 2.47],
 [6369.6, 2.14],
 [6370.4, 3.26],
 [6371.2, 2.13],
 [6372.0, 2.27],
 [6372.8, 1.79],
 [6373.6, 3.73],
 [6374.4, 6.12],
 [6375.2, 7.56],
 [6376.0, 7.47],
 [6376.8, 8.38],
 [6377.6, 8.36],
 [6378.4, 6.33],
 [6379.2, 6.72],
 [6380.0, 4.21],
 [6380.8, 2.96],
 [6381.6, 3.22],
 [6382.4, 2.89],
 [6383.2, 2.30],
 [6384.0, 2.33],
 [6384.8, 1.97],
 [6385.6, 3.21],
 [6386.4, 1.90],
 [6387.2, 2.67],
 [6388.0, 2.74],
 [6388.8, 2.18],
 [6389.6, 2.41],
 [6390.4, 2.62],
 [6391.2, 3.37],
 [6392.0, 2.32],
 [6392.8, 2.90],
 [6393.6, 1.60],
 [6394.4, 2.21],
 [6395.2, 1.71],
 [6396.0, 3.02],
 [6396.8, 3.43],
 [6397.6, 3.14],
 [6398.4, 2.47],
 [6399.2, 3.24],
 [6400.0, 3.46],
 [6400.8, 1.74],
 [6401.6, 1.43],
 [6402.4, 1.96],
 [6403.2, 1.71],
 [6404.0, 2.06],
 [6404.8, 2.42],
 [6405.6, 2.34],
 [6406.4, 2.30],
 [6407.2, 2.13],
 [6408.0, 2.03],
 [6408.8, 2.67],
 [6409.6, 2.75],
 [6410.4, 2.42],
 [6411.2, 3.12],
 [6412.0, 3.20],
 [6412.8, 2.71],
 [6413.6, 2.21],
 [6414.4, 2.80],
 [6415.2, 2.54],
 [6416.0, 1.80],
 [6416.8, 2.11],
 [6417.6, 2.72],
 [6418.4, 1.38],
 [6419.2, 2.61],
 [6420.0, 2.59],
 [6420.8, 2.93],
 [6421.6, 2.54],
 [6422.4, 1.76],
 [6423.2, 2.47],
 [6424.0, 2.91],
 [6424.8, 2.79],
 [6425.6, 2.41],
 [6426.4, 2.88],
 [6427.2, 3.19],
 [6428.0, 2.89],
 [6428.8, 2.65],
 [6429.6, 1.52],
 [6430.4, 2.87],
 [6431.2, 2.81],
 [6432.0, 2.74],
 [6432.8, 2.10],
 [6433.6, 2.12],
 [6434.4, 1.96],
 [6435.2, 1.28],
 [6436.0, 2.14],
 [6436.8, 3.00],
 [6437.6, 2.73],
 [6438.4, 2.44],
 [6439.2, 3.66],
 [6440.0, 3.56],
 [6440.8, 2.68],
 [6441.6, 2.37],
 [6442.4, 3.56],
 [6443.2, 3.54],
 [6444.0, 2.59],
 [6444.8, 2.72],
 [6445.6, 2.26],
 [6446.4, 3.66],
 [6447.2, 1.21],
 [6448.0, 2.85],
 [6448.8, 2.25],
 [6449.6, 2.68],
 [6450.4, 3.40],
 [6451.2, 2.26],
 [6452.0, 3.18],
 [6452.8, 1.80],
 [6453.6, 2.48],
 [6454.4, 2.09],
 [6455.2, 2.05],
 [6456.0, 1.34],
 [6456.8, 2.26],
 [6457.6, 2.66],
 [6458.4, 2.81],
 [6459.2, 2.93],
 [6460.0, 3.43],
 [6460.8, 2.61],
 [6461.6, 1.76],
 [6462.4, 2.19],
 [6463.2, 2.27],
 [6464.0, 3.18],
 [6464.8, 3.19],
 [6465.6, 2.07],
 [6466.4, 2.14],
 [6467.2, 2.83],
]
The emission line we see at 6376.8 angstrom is [O III] 5007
